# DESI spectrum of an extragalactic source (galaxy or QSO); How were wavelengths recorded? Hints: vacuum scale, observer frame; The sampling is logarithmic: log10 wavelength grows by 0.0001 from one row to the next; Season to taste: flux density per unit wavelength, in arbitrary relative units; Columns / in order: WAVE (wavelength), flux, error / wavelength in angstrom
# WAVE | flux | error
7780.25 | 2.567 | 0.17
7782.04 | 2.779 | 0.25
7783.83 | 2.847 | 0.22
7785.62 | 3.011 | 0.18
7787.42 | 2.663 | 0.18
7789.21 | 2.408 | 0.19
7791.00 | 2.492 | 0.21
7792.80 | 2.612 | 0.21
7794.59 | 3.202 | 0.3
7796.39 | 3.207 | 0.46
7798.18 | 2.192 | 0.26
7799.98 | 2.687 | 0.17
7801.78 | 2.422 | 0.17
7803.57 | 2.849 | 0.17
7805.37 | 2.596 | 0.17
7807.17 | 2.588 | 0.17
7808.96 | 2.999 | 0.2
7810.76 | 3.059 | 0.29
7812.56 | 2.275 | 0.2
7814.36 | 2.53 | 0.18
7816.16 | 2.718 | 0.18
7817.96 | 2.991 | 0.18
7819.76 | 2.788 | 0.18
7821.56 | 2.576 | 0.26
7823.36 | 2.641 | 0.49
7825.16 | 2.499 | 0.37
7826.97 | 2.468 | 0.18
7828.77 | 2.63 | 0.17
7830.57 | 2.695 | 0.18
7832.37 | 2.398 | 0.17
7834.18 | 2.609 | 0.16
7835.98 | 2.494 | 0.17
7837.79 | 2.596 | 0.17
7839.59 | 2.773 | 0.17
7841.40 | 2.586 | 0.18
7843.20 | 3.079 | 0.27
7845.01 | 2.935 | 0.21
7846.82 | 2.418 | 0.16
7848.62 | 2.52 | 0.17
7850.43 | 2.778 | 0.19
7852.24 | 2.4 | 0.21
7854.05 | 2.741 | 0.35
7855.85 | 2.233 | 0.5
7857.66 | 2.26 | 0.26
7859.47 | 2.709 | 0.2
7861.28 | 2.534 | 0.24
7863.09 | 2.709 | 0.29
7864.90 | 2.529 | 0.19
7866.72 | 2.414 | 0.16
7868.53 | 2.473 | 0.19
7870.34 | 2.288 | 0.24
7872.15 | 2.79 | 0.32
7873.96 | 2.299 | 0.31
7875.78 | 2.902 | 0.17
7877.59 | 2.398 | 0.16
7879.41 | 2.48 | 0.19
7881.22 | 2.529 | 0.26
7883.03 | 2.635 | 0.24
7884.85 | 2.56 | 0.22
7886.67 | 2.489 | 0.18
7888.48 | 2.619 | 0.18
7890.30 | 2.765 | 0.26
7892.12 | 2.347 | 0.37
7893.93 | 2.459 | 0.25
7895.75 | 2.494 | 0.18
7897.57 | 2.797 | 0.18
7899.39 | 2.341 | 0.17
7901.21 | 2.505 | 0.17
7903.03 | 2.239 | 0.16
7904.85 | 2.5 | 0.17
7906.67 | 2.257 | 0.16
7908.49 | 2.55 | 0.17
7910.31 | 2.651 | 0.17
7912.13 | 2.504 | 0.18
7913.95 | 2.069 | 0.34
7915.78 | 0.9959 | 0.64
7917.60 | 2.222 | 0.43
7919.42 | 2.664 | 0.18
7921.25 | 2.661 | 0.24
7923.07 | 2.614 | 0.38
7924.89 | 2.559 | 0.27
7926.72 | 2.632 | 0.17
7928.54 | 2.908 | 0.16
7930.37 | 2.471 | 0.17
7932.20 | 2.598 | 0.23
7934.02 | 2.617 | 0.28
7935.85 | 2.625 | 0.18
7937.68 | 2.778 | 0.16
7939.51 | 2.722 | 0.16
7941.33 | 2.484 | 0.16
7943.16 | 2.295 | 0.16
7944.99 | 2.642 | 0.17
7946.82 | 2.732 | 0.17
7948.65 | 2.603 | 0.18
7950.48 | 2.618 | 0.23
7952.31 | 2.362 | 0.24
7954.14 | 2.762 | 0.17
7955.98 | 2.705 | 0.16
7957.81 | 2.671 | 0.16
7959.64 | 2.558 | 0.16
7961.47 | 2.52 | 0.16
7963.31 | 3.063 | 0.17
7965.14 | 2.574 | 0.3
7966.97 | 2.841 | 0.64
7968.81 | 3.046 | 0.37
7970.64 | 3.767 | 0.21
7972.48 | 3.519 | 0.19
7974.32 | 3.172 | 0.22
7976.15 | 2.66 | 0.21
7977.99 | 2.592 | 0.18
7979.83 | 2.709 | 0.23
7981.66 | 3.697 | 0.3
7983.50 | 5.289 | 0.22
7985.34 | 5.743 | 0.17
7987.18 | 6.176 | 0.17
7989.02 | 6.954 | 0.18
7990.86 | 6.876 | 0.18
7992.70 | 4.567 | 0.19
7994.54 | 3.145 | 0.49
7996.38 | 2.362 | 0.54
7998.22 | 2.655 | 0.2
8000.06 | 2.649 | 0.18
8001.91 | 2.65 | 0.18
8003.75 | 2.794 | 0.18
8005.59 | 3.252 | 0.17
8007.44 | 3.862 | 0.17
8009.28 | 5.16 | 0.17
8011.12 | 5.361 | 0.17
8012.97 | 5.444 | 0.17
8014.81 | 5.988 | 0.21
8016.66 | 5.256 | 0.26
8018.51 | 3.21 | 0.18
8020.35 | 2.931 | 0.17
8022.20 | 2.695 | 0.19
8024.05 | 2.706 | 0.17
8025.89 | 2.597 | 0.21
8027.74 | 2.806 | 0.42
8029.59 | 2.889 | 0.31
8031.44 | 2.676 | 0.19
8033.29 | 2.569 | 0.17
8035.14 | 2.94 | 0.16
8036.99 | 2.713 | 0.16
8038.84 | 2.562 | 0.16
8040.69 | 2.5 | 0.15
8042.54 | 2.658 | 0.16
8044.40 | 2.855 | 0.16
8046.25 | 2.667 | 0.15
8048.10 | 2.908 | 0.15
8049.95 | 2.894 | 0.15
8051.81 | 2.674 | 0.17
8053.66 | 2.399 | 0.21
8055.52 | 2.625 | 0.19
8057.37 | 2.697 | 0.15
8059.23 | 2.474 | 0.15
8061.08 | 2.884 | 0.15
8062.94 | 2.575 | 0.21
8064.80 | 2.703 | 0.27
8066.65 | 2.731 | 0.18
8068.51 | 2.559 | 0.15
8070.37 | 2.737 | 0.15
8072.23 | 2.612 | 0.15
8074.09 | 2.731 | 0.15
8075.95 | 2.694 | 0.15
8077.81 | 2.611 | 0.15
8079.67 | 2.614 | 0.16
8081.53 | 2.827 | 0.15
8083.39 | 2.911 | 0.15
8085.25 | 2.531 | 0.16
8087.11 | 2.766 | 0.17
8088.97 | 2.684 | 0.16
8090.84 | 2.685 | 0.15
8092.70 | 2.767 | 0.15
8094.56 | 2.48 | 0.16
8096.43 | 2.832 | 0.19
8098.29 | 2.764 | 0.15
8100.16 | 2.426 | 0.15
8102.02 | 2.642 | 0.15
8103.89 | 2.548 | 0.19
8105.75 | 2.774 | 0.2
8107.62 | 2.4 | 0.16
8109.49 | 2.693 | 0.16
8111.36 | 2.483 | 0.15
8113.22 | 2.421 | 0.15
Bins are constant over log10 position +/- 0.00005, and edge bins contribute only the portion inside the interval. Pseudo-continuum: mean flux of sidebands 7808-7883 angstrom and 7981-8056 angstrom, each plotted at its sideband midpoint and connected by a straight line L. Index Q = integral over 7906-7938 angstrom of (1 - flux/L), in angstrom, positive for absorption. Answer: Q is 6.1 angstrom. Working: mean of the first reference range 2.6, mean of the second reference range 3.6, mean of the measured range 2.46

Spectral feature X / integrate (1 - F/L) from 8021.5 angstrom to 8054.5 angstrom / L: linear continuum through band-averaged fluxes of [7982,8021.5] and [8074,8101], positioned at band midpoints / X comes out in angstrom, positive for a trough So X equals 8.5 angstrom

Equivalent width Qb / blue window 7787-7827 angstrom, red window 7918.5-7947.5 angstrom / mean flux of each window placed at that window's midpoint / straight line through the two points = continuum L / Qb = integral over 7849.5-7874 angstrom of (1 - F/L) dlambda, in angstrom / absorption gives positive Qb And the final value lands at 1.2 angstrom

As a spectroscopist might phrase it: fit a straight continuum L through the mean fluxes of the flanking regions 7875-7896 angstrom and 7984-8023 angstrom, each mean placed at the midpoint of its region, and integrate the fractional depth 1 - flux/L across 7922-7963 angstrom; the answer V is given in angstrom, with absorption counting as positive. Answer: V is 9.3 angstrom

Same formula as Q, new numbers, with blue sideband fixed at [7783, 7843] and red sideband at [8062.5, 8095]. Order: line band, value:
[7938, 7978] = -1.4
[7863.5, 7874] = 0.7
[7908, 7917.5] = 1.9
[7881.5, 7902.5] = 1.1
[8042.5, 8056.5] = -0.2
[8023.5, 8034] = -0.1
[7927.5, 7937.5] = 0.1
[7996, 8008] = -0.9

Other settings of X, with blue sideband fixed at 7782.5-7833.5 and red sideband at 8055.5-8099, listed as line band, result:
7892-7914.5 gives 1.97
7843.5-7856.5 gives 0.37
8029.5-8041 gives -0.01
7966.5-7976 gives -1.96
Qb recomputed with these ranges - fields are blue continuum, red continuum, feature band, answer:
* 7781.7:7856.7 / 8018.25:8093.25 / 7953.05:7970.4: -0.6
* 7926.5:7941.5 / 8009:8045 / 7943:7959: 1.0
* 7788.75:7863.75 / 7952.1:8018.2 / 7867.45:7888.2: 3.3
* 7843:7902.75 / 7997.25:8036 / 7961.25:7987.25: -2.3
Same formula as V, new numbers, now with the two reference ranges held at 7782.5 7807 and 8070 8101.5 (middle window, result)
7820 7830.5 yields 0.4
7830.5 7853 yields 0.5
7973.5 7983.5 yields -1.8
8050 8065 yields 0.3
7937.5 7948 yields 0.4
